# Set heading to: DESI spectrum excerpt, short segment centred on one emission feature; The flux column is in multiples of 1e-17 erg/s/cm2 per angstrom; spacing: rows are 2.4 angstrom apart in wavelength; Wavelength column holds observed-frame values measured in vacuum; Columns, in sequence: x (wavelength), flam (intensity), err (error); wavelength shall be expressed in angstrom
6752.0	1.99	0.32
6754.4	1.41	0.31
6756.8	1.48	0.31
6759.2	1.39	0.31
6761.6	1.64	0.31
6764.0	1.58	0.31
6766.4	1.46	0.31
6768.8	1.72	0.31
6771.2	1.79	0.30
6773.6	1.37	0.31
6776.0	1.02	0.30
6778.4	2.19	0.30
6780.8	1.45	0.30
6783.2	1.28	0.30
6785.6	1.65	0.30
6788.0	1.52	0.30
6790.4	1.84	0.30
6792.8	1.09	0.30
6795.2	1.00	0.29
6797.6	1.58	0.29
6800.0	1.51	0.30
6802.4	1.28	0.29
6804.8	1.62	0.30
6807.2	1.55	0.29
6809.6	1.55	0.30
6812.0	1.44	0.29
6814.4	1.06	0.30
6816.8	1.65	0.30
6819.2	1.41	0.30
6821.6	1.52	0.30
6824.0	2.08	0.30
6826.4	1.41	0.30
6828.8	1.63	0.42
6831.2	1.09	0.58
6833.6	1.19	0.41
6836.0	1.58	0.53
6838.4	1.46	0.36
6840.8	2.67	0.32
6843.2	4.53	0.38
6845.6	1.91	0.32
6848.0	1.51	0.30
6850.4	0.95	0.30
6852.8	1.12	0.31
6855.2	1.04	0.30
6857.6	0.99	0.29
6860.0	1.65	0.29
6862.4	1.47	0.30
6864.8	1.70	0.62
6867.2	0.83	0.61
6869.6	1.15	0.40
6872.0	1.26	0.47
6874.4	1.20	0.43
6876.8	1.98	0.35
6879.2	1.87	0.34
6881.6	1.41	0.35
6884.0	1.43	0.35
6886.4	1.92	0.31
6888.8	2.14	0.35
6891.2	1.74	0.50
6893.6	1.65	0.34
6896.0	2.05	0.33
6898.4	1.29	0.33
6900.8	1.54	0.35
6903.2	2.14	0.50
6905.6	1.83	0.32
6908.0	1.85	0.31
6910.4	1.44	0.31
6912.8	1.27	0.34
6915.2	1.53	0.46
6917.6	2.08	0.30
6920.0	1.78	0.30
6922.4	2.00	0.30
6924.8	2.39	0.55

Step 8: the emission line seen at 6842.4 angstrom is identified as H-beta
